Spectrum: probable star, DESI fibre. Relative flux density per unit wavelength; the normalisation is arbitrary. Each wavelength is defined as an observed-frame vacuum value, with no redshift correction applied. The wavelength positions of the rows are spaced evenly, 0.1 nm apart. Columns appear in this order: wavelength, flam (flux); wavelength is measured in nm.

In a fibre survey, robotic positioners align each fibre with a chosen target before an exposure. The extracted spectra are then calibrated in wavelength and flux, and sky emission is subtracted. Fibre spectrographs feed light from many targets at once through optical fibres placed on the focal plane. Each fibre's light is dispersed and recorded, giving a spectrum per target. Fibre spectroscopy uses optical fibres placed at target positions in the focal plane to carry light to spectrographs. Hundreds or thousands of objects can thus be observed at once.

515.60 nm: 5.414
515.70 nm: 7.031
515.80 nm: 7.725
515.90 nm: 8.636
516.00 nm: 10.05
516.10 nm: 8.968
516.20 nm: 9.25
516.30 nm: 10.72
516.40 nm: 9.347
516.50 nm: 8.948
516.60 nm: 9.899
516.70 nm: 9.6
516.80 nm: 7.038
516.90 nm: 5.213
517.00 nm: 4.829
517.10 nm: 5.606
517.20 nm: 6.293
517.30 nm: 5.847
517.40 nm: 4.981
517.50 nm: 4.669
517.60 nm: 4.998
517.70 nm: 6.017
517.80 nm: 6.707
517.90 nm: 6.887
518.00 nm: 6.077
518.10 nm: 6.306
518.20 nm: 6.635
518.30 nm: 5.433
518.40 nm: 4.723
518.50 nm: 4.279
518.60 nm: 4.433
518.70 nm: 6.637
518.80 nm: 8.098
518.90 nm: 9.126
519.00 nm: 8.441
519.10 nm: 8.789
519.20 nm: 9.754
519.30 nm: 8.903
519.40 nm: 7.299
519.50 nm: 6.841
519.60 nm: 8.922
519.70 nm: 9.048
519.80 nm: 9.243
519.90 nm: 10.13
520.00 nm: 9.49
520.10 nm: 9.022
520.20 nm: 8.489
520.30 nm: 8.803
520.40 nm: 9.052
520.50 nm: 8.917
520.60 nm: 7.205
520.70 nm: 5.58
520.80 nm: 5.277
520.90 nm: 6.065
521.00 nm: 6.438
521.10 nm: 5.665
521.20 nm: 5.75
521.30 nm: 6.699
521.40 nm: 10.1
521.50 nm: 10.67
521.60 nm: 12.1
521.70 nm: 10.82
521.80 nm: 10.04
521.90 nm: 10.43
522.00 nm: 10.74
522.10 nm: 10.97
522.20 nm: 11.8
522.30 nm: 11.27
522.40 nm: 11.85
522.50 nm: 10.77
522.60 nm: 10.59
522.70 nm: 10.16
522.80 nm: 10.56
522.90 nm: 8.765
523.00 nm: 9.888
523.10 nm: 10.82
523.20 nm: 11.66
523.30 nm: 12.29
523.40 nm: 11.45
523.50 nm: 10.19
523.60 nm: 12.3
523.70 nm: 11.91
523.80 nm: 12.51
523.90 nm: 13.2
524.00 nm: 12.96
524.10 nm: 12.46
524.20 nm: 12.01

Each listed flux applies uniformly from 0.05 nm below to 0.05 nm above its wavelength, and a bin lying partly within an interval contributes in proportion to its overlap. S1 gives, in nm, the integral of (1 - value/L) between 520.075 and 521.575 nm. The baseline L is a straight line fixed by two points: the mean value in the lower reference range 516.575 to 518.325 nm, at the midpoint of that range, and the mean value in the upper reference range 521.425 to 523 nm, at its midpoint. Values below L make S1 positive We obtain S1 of 0.28 nm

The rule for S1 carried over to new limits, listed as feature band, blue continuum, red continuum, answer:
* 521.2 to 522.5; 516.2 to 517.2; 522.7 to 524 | 0.015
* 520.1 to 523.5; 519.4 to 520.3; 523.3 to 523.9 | 0.324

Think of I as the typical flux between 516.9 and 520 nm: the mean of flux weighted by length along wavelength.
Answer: 6.88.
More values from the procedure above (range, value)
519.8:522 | 8.49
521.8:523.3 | 10.8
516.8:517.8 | 5.53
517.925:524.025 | 9.03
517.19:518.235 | 5.92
